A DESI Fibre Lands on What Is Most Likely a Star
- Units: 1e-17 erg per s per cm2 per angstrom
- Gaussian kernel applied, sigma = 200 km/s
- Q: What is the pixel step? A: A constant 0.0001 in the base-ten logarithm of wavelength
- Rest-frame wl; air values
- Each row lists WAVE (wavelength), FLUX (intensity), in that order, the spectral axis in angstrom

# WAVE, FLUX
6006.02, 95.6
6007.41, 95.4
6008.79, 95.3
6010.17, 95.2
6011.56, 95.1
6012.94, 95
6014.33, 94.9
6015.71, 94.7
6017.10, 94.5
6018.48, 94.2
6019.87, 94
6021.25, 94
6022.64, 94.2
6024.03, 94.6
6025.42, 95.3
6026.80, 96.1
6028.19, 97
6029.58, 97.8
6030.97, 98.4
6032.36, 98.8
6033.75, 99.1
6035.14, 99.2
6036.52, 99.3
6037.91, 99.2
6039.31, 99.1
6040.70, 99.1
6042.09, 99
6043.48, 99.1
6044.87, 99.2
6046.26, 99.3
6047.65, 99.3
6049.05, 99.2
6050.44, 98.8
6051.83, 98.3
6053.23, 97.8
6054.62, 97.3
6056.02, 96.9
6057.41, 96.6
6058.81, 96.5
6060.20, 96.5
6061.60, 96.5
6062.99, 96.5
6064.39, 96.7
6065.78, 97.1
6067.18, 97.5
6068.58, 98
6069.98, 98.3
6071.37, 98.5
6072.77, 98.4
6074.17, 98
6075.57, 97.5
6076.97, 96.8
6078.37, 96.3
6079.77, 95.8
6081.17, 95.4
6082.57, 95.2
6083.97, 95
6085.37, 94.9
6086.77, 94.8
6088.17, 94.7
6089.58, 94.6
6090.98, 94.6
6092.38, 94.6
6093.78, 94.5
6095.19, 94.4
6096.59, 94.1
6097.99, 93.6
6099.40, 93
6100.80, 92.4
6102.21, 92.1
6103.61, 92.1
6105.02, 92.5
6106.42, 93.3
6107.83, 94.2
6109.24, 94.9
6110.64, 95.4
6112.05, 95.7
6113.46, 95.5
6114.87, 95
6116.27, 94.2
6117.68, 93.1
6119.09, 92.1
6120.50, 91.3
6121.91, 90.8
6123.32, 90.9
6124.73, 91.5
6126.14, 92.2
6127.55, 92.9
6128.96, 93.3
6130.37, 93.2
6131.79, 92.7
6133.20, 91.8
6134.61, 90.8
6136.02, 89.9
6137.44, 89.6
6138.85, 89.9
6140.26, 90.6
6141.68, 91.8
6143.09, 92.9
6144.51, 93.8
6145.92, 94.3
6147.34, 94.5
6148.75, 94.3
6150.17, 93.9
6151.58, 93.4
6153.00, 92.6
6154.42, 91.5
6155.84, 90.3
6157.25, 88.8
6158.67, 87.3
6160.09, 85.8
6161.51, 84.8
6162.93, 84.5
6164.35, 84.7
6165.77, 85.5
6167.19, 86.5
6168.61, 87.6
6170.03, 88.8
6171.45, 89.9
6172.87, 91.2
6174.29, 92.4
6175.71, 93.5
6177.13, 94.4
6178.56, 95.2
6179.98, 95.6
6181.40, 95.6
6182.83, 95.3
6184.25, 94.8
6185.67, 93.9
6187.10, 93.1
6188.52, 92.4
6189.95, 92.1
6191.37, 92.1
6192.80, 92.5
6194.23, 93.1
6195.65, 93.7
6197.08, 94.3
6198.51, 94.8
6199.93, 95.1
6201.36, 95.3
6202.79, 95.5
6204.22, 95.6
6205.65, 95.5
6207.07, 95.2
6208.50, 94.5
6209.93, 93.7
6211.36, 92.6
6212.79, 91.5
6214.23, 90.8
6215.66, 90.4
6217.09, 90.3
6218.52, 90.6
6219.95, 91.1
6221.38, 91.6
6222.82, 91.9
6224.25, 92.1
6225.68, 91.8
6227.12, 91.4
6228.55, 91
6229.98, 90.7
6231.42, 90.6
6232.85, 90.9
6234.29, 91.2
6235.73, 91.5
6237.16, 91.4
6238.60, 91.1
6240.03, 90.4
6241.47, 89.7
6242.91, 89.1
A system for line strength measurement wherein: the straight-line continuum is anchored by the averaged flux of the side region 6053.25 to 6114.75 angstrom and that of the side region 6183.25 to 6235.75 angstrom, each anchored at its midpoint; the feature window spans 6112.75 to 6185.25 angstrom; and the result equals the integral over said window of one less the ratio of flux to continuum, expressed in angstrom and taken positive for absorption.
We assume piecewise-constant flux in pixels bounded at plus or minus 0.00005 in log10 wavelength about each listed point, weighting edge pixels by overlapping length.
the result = 2.0 angstrom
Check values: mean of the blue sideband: 95.5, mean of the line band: 91.5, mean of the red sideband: 92.7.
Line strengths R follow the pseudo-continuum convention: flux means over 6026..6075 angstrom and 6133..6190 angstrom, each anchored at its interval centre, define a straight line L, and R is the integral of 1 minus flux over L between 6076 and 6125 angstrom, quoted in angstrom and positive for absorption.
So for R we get 0.5 angstrom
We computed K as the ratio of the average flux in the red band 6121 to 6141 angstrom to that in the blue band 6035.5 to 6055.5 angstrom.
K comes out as 0.9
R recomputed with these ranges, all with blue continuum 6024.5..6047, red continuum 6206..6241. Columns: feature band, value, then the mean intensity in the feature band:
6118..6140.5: 0.8 angstrom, 91.5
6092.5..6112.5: 0.5 angstrom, 93.7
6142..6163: 0.7 angstrom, 91.1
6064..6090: 0.1 angstrom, 96.5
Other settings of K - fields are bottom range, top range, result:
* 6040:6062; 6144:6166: 0.92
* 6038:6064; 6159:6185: 0.92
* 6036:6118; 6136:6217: 0.96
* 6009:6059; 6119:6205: 0.95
